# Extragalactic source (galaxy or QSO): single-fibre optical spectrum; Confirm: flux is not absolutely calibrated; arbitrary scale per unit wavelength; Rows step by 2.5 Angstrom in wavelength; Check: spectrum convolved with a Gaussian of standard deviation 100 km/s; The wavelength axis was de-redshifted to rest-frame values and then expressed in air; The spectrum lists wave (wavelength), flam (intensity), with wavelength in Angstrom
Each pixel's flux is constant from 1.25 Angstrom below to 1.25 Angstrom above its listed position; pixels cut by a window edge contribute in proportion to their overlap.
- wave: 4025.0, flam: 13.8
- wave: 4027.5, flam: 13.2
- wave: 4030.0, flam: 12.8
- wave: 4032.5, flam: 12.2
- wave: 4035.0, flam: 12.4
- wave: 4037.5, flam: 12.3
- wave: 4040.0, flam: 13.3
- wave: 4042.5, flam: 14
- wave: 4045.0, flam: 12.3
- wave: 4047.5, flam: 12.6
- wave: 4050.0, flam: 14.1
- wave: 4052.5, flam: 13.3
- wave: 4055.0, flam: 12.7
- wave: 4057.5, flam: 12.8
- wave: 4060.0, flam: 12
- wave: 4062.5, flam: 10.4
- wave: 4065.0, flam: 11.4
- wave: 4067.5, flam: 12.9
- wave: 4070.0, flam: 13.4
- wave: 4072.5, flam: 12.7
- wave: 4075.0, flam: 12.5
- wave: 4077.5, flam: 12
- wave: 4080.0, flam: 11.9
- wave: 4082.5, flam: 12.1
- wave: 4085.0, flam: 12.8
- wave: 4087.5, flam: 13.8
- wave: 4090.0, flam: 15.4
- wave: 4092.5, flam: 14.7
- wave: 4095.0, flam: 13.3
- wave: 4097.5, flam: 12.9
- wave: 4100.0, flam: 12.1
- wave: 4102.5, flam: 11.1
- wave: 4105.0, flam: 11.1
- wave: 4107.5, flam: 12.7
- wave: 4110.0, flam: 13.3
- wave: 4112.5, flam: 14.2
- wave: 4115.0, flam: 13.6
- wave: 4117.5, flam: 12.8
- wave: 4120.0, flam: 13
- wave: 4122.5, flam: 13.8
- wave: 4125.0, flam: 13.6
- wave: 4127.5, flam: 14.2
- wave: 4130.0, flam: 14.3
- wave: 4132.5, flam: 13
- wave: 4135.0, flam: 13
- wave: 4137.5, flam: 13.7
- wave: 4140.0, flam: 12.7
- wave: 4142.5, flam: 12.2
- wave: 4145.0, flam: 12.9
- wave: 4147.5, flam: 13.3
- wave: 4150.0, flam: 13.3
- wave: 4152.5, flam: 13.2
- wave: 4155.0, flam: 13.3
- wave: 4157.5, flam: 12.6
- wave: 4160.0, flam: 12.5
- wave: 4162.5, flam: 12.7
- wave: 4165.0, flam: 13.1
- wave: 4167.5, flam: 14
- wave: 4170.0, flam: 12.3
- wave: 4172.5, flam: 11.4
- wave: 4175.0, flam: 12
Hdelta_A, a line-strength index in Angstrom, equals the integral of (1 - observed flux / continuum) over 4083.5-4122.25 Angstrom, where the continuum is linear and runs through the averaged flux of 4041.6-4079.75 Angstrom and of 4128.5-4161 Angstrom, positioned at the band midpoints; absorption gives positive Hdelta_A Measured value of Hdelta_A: -0.9 Angstrom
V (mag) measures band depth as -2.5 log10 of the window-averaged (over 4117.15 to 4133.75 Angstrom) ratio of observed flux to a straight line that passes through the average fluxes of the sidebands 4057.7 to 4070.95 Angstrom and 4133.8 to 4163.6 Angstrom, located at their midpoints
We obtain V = -0.07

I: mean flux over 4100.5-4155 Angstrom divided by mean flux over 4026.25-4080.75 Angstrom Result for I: 1.04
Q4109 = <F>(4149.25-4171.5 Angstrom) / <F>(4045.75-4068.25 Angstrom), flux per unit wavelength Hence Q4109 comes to 1.0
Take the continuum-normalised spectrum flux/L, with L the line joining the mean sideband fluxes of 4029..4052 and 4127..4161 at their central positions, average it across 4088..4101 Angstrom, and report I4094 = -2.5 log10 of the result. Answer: -0.056 mag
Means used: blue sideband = 12.9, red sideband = 13.1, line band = 13.7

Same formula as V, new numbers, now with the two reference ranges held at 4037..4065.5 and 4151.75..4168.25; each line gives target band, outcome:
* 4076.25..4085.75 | 0.050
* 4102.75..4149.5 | -0.020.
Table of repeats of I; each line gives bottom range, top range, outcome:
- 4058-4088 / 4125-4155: 1.08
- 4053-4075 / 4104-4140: 1.08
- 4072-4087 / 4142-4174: 1.04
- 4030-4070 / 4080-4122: 1.03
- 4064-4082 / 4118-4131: 1.11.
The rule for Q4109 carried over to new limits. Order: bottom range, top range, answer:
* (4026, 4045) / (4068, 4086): 0.97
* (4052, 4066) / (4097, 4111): 1.01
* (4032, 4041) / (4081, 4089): 1.03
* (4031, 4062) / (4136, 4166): 1.01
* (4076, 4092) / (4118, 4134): 1.04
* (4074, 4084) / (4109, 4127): 1.11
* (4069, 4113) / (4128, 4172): 1.01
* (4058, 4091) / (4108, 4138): 1.08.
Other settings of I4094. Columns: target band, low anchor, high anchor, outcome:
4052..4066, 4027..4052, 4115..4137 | 0.09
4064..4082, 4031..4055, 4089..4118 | 0.05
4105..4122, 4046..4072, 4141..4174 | -0.04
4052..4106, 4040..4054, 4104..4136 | 0.06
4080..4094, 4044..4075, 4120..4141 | -0.05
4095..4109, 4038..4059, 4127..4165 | 0.08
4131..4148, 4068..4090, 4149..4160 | 0.00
